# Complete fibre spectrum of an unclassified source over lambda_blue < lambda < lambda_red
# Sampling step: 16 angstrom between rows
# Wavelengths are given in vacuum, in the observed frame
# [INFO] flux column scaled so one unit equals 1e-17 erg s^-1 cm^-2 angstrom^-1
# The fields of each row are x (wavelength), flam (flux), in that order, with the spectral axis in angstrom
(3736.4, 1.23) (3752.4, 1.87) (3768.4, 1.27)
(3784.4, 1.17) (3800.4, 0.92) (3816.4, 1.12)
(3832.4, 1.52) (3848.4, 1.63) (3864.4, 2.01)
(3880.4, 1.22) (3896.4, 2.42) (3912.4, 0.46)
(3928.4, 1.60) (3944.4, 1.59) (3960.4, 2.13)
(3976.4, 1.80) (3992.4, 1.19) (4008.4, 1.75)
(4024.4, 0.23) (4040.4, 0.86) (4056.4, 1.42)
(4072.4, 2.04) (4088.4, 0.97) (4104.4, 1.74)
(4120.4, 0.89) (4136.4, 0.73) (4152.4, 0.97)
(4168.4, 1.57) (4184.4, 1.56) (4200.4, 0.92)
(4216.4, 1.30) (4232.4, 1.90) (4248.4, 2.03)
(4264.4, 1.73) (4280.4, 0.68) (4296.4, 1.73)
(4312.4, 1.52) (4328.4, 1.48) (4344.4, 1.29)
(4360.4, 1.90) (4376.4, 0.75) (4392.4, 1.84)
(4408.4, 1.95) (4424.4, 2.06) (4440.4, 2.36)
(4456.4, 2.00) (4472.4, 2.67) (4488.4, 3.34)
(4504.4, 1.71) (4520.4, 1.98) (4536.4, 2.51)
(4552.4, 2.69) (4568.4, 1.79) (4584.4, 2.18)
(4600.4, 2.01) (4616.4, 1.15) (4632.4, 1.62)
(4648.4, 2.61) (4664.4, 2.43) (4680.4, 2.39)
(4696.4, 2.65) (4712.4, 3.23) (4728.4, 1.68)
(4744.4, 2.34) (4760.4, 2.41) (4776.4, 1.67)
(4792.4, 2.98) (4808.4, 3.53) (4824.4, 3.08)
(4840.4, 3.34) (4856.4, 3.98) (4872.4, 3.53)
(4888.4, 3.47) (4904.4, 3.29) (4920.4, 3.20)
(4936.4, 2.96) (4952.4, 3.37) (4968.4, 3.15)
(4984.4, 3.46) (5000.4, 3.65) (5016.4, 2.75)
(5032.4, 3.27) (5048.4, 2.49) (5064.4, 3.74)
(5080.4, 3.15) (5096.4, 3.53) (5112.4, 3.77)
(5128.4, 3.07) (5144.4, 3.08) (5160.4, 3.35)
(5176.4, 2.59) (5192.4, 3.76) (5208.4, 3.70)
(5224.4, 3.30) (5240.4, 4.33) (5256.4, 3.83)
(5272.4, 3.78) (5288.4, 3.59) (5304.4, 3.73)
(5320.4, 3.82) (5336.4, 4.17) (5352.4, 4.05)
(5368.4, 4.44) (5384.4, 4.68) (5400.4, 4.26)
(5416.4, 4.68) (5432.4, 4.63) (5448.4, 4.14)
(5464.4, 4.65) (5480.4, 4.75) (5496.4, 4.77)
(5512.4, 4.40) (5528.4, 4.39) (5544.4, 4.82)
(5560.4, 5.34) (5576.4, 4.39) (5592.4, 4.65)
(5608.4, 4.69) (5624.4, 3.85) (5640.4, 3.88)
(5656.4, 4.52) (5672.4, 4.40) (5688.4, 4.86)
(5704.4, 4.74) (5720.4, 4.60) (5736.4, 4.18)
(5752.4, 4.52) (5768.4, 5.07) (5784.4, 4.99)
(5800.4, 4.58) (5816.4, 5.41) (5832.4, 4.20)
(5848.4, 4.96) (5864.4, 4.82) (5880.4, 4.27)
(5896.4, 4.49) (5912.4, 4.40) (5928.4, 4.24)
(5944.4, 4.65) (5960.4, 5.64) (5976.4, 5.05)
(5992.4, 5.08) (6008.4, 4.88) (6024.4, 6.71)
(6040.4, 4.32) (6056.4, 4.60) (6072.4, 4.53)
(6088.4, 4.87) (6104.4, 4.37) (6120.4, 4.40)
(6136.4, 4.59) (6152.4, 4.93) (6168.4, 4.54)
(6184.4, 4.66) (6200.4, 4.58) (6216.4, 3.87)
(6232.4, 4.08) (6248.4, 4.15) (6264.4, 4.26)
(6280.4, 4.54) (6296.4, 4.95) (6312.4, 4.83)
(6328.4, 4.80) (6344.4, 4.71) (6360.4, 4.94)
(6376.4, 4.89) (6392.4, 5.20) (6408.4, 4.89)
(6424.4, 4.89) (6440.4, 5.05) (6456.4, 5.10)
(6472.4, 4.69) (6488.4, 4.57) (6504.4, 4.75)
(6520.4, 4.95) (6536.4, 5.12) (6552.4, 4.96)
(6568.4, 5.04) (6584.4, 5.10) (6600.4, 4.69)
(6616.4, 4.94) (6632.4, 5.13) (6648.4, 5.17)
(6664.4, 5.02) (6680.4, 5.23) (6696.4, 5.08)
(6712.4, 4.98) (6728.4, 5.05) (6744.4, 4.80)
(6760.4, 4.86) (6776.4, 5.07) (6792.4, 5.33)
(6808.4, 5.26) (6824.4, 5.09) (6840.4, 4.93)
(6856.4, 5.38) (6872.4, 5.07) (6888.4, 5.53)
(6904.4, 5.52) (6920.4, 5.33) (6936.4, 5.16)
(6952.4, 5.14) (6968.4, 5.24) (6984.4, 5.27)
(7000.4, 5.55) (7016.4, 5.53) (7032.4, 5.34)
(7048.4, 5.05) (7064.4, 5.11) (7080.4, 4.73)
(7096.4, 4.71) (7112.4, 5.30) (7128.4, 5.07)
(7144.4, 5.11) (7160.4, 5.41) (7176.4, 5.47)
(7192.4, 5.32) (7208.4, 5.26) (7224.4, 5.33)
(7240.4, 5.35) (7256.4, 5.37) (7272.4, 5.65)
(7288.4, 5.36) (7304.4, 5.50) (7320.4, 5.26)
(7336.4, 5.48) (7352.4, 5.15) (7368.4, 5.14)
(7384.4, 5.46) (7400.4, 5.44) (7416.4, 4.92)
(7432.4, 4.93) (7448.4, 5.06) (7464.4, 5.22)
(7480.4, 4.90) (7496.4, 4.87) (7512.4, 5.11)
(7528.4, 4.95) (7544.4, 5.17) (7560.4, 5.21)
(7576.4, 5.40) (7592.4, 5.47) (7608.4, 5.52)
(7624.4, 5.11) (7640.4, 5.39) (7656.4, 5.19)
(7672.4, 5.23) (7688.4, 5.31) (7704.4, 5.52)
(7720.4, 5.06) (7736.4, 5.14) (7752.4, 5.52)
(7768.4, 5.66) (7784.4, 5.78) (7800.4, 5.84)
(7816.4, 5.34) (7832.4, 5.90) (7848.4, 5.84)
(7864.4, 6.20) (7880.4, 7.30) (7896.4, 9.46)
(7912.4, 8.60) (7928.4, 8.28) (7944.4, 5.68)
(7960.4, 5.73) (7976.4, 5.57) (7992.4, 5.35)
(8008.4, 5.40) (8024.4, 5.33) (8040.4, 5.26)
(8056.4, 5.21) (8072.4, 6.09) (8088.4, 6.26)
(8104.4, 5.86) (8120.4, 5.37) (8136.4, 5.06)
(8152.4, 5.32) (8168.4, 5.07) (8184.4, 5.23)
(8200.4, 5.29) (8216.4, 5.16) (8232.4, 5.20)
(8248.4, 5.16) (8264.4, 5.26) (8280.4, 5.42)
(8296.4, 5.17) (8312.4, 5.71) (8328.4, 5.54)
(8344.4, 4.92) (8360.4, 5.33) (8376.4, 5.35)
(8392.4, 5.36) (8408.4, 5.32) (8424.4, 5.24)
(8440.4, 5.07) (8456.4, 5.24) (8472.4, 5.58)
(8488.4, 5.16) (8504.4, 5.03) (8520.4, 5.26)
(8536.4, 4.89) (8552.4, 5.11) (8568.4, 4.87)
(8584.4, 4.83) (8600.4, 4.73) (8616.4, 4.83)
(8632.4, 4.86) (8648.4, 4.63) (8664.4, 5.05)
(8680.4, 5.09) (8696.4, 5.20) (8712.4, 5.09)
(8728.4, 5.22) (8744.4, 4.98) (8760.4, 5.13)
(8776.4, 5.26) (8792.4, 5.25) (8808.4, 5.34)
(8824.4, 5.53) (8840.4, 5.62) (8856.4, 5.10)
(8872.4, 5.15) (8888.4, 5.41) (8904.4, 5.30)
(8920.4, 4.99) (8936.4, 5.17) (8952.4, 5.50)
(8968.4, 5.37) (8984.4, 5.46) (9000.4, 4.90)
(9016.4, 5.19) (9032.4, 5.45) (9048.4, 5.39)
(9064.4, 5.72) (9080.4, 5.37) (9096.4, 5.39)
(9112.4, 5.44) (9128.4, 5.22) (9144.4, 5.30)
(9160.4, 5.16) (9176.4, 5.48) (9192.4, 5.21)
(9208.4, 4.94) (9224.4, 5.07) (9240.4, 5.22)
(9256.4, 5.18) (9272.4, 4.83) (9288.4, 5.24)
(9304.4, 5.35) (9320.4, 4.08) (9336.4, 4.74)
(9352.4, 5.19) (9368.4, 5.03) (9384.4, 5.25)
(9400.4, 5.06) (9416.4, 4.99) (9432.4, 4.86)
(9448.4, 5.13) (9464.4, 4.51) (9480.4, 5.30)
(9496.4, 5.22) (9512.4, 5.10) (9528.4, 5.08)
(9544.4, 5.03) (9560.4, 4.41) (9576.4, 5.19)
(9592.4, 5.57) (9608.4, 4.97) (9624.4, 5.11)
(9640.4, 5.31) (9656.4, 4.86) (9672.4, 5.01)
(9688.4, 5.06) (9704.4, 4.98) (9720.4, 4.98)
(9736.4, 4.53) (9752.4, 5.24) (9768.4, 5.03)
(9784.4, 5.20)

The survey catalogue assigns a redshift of 0.20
